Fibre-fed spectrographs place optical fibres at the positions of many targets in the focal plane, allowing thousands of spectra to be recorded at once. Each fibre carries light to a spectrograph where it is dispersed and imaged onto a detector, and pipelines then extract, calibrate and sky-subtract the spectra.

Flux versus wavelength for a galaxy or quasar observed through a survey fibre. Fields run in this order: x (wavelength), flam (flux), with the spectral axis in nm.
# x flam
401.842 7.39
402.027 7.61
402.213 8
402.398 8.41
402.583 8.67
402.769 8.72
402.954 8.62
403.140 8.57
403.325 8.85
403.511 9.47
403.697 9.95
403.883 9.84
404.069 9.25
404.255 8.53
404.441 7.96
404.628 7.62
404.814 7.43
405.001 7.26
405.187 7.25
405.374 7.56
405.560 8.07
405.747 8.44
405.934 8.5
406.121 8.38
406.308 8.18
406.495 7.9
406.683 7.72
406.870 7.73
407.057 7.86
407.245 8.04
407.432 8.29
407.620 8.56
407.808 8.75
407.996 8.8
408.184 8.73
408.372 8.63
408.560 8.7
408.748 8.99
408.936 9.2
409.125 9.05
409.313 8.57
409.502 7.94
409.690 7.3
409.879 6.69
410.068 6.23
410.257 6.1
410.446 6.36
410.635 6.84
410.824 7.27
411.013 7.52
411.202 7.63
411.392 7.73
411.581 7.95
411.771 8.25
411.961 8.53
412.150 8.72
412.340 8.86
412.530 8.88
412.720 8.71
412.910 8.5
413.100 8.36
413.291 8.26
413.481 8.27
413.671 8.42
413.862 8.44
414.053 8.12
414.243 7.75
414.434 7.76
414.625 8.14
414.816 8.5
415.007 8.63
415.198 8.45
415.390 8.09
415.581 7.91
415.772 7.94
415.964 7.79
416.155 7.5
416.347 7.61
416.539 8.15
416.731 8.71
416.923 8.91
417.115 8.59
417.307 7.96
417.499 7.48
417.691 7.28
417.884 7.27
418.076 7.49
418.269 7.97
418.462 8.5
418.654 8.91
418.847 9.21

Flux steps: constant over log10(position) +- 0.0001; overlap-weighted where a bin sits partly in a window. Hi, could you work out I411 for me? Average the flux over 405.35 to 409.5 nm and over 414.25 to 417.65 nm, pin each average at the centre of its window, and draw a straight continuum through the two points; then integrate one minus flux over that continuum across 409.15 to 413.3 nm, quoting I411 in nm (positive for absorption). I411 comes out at 0.24 nm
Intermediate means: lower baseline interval 8.4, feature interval 7.79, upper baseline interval 8.1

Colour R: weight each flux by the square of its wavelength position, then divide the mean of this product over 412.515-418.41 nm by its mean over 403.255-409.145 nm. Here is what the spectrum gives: 1.0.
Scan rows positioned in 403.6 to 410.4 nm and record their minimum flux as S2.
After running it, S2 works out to 6.1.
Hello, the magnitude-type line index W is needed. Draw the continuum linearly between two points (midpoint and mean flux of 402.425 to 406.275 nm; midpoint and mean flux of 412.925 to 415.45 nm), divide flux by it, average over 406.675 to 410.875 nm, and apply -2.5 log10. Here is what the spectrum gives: 0.056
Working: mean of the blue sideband 8.44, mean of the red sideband 8.25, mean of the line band 7.94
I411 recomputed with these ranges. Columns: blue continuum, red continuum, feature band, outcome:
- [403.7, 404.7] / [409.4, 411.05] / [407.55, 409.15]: -0.286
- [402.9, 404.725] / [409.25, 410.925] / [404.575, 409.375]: -0.218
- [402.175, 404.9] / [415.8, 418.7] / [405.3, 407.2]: 0.112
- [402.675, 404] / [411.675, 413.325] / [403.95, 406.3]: 0.257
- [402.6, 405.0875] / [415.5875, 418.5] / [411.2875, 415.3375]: -0.107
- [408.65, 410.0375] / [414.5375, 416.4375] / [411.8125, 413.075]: -0.087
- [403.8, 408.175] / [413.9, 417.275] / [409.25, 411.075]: 0.250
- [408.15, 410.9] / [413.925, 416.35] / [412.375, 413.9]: -0.108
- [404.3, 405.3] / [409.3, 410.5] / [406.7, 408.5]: -0.285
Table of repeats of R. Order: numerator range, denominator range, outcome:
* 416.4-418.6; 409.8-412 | 1.15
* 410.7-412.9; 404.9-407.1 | 1.07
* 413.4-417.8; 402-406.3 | 1.02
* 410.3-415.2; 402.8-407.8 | 1.01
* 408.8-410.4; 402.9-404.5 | 0.87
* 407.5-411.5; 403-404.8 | 0.92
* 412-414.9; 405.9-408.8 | 1.03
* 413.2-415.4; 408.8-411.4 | 1.13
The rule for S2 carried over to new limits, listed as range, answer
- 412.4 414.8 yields 7.75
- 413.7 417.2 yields 7.5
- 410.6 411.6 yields 6.84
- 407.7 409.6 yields 7.94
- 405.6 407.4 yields 7.72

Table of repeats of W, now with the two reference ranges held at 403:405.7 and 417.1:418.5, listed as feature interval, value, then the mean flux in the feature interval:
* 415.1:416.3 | -0.01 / 7.93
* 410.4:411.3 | 0.13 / 7.17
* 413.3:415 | -0.04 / 8.21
